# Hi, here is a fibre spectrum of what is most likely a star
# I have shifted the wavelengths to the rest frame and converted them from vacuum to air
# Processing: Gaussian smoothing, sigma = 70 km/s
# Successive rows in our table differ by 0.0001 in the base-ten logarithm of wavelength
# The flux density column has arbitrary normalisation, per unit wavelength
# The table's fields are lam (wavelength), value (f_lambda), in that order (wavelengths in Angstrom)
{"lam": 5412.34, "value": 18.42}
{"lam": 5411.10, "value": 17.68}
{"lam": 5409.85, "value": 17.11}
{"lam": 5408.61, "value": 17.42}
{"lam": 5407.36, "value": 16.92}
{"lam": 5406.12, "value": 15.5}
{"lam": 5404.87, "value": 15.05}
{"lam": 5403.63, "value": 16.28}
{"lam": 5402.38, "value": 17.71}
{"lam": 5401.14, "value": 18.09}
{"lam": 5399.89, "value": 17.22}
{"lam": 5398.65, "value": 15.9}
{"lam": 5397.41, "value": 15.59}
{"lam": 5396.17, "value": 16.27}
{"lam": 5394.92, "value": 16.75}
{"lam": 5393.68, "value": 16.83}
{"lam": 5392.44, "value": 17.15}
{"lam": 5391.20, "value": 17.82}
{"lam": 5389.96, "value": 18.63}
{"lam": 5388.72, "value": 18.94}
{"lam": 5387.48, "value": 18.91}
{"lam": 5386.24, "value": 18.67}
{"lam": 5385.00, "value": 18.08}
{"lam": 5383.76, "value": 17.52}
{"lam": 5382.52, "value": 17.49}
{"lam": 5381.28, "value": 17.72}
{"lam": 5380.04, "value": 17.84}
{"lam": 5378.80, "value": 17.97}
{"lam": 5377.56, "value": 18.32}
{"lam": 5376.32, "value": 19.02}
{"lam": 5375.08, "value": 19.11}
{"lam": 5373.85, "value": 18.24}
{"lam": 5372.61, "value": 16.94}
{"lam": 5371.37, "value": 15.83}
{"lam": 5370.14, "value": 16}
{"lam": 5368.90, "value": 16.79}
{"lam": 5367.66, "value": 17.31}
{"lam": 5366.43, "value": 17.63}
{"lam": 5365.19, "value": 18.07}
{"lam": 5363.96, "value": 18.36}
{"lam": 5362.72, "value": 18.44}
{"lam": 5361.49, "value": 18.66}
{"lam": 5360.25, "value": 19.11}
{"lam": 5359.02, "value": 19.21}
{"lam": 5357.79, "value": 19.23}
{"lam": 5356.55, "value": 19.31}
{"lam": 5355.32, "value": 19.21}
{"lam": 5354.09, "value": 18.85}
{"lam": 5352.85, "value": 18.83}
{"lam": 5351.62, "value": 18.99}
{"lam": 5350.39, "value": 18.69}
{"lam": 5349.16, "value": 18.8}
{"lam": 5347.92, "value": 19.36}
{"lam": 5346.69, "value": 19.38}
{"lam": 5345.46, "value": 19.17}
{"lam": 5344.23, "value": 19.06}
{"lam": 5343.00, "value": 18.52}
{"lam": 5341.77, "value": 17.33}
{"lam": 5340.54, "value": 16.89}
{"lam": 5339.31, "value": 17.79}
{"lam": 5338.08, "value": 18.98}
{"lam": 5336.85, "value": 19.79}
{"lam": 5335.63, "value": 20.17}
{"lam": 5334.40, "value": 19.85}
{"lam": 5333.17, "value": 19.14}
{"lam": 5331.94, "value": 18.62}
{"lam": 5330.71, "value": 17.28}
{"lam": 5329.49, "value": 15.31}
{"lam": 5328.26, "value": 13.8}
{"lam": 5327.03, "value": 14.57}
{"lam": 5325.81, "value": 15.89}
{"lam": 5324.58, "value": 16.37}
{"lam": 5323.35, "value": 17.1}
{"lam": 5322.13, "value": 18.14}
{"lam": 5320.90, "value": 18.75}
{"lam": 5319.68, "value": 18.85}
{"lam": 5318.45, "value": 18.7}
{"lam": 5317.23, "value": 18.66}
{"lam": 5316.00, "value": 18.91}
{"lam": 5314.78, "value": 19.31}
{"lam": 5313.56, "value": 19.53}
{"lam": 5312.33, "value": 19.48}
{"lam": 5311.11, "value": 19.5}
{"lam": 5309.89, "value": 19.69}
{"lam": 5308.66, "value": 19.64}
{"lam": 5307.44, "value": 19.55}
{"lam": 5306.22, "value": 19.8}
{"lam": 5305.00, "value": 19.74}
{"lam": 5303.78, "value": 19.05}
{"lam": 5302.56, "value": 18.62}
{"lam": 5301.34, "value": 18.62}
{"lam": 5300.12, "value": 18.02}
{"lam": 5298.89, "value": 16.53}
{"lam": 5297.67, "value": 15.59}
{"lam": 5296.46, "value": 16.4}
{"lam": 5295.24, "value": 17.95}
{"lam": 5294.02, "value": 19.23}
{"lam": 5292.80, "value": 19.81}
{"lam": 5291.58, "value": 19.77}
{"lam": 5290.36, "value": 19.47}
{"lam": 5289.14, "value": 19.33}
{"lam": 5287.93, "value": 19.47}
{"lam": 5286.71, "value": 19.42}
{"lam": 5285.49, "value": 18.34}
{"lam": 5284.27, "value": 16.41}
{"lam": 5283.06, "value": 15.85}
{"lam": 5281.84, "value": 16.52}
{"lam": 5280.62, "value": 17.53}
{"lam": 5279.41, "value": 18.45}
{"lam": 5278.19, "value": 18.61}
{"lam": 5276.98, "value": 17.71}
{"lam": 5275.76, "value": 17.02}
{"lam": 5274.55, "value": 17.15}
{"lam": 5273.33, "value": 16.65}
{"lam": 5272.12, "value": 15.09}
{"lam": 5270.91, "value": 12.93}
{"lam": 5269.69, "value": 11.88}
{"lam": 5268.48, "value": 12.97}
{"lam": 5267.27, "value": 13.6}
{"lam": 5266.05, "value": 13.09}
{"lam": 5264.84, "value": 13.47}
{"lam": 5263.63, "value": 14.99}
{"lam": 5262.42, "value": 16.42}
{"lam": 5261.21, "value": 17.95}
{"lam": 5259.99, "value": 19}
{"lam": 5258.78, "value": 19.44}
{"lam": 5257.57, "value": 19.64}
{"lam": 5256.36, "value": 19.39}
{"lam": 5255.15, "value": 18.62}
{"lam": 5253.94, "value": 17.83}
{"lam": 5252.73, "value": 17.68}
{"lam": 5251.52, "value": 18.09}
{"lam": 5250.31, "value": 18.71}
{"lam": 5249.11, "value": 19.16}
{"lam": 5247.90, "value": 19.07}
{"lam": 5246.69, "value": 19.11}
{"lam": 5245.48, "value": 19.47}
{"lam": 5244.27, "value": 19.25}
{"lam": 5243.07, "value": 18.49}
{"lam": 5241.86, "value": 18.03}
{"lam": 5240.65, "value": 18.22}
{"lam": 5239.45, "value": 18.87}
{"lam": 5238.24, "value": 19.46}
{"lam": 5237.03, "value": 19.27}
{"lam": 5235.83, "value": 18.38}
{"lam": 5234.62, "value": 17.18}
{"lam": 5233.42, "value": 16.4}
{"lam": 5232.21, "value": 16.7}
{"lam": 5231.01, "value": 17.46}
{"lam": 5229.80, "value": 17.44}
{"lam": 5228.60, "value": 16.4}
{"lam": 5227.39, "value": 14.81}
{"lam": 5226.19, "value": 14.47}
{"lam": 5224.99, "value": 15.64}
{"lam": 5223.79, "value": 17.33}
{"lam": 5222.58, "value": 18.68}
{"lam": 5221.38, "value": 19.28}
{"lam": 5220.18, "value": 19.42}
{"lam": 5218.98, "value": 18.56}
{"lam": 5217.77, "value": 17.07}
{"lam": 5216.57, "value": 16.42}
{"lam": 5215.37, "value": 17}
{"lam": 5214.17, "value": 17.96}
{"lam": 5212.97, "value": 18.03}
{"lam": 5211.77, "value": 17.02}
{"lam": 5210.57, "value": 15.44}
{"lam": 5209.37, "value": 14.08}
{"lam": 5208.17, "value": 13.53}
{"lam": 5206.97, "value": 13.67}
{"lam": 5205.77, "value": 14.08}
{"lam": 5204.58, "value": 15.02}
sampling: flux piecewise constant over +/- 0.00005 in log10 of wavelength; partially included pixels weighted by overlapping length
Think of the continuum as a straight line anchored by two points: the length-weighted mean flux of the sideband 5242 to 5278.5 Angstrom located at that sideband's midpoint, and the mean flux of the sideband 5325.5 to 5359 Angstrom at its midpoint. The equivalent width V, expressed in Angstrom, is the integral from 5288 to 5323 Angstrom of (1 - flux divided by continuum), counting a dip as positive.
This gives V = -2.1 Angstrom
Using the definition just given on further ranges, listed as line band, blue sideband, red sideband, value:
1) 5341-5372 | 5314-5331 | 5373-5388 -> -1.00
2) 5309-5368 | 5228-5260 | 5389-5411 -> -3.10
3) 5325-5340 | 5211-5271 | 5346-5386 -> 0.36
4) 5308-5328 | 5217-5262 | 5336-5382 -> 0.02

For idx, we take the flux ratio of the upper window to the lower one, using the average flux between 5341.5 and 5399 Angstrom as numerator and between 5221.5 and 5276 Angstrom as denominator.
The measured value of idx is 1.1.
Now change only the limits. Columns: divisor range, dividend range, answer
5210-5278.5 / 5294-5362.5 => 1.07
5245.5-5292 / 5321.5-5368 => 1.05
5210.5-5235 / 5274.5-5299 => 1.05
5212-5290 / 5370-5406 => 1.00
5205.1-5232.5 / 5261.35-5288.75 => 0.98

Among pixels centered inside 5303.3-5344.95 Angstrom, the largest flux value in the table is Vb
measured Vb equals 20.17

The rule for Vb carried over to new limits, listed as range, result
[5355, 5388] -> 19.31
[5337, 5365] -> 19.38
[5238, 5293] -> 19.81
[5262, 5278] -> 17.71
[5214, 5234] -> 19.42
